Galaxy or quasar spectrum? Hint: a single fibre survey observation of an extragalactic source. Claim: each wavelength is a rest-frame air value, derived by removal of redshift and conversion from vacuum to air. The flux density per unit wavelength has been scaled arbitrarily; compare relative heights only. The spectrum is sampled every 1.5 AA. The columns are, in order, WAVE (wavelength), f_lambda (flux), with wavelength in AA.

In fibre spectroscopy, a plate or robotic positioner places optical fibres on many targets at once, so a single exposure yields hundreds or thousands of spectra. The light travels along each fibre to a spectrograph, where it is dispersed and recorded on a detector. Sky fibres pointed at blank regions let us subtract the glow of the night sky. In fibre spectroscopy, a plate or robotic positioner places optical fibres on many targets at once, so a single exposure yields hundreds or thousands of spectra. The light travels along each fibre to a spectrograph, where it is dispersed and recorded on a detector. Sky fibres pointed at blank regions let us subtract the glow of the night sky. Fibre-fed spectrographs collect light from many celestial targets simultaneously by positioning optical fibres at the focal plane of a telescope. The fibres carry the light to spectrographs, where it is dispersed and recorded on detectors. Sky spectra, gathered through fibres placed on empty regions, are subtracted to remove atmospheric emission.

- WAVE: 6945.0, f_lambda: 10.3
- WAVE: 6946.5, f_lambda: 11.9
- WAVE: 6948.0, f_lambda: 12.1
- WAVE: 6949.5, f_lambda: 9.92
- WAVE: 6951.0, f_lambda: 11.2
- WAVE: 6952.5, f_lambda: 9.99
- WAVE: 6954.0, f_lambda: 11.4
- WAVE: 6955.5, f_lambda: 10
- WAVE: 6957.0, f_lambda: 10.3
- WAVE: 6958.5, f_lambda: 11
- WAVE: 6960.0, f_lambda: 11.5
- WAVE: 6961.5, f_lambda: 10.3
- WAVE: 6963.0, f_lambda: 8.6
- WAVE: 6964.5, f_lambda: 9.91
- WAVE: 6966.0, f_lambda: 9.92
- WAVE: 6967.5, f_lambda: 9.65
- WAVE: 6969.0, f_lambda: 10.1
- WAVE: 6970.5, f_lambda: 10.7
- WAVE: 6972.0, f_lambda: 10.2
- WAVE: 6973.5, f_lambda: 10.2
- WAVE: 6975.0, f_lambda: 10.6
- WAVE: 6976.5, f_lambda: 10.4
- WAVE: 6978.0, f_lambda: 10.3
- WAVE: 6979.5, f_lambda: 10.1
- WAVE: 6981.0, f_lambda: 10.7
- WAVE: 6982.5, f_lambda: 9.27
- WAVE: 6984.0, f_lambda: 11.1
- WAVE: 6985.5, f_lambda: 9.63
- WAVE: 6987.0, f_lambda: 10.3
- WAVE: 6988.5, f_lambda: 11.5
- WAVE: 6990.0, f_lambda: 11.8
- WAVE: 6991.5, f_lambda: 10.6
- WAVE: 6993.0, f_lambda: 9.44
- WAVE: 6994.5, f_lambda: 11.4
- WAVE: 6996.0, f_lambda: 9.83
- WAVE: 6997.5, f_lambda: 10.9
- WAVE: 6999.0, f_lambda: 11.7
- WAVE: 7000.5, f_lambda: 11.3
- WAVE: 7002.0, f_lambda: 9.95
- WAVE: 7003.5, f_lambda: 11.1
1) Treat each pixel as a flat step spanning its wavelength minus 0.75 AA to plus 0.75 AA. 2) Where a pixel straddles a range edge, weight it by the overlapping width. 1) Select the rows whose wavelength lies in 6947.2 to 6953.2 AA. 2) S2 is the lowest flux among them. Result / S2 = 9.92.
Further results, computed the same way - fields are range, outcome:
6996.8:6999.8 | 10.9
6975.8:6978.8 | 10.3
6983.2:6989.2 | 9.63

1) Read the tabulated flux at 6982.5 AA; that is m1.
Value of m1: 9.27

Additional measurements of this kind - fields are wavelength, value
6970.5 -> 10.7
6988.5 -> 11.5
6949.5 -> 9.92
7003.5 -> 11.1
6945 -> 10.3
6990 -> 11.8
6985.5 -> 9.63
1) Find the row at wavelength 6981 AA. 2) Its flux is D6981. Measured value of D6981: 10.7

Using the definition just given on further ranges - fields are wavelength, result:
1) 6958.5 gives 11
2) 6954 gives 11.4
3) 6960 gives 11.5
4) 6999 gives 11.7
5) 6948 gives 12.1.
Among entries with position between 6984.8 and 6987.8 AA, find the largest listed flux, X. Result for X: 10.3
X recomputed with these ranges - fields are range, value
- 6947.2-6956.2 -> 12.1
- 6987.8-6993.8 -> 11.8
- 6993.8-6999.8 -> 11.7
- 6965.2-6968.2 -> 9.92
